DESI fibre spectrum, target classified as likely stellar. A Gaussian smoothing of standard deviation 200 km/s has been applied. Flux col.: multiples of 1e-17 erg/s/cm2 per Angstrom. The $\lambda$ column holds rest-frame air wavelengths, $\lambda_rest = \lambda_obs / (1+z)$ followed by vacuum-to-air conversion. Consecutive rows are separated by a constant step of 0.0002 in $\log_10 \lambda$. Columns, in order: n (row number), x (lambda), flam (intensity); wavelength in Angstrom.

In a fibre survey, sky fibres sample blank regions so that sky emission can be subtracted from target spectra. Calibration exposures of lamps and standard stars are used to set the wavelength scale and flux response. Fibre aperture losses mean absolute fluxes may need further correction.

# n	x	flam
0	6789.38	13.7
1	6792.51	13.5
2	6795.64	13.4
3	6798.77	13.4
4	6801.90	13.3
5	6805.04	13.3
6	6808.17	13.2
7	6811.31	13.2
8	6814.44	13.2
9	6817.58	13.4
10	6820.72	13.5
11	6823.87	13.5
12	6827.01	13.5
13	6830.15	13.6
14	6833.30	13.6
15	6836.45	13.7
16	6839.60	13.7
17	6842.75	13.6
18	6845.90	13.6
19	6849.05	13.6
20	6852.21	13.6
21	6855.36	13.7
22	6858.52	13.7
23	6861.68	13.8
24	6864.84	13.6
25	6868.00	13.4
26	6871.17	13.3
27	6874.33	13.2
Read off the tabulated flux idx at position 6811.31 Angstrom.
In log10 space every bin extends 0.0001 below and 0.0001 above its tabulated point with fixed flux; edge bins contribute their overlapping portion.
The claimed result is 13.2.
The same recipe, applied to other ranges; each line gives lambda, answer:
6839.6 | 13.7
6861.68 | 13.8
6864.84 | 13.6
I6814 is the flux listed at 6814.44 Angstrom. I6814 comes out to 13.2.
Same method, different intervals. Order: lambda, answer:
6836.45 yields 13.7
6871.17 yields 13.3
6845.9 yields 13.6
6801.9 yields 13.3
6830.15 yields 13.6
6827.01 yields 13.5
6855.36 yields 13.7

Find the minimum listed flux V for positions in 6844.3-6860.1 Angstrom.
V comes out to 13.6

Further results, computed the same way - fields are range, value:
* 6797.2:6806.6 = 13.3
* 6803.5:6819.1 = 13.2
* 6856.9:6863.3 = 13.7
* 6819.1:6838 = 13.5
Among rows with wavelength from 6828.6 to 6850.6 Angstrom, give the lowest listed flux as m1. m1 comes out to 13.6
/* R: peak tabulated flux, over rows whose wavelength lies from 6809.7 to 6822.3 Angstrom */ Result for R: 13.5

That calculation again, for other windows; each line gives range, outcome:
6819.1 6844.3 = 13.7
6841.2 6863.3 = 13.8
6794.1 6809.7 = 13.4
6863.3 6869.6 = 13.6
